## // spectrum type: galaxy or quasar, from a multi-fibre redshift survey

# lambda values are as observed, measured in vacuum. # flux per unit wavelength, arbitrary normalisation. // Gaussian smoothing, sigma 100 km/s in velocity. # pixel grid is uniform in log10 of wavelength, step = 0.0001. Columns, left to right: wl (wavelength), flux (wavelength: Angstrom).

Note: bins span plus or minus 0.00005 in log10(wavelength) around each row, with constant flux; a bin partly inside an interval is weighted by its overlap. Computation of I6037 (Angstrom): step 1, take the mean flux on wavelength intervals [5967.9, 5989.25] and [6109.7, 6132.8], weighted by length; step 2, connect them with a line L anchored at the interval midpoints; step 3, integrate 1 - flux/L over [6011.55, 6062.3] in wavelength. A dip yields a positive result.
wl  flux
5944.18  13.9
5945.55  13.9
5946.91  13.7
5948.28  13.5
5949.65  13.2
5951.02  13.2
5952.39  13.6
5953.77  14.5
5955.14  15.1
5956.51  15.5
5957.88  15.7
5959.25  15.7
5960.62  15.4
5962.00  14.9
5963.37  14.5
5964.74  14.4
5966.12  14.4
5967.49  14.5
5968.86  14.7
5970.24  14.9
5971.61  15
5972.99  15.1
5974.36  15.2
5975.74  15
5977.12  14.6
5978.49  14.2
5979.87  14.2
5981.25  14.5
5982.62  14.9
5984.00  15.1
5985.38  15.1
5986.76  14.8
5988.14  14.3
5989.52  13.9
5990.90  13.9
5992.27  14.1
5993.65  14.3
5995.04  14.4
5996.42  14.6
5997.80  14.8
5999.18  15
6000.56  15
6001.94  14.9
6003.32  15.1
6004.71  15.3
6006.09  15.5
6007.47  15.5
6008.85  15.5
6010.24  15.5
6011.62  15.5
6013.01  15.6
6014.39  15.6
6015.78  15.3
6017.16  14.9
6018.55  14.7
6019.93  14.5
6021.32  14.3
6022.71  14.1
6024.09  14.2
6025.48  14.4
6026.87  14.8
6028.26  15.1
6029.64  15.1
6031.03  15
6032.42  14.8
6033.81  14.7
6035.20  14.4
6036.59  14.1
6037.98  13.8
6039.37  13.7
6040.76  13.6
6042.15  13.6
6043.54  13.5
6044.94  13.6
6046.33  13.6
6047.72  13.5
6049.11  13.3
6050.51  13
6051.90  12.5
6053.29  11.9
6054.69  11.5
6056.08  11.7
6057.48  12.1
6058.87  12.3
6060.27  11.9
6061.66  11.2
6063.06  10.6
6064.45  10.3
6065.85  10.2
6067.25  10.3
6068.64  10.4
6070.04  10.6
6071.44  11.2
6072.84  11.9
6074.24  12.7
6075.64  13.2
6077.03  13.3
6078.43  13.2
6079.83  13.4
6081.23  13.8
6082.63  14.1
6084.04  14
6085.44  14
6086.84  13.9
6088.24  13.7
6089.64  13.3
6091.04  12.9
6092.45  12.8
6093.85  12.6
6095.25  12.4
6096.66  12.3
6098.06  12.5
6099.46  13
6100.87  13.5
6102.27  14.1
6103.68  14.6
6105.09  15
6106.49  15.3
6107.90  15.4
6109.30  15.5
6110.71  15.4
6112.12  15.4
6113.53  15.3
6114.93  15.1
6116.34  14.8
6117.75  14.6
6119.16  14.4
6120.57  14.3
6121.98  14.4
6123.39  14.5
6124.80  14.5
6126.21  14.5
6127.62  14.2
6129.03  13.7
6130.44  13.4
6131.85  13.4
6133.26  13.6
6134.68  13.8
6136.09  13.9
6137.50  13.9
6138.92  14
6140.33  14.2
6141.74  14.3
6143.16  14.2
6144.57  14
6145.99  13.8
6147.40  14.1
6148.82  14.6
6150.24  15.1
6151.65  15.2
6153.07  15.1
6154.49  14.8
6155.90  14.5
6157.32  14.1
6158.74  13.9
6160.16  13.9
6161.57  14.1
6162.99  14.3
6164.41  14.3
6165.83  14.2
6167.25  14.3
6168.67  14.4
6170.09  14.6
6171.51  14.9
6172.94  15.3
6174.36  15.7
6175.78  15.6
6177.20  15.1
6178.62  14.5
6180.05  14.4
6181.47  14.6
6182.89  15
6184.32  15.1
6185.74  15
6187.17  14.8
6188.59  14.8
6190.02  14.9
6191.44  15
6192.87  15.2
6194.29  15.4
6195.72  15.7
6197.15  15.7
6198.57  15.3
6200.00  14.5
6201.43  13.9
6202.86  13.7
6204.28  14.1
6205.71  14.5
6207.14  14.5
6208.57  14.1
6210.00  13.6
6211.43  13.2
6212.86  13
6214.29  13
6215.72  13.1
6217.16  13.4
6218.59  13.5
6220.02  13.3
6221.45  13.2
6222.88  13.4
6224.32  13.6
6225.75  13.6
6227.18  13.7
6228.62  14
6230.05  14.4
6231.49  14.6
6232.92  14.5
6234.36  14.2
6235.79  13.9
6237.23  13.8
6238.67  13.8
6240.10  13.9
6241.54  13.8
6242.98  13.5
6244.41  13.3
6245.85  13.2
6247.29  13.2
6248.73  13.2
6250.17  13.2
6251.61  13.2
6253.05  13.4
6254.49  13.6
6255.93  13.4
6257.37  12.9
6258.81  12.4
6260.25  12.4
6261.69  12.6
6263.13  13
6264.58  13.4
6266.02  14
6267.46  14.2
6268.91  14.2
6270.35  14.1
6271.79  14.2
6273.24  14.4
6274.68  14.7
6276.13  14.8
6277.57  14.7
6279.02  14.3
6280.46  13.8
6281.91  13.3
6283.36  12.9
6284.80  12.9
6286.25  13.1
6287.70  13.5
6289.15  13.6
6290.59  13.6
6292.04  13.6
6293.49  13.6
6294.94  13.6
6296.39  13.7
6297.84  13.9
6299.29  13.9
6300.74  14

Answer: 2.9 Angstrom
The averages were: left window 14.7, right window 14.5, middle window 13.8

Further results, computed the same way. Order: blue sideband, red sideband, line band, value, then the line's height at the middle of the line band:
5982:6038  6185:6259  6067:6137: 3.66 Angstrom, 14.4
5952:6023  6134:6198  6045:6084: 6.77 Angstrom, 14.8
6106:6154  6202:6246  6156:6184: -0.88 Angstrom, 14.2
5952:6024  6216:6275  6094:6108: 0.59 Angstrom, 14.3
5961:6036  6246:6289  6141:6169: -0.58 Angstrom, 14.1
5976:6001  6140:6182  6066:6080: 2.55 Angstrom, 14.5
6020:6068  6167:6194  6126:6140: 0.47 Angstrom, 14.3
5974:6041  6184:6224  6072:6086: 1.17 Angstrom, 14.5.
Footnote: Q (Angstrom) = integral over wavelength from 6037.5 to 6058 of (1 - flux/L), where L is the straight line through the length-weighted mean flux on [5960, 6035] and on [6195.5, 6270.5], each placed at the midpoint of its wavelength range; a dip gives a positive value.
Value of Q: 2.2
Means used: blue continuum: 14.8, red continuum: 13.7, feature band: 13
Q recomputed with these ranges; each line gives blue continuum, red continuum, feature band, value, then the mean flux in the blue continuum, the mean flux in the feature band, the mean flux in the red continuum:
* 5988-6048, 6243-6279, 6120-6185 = -1.7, 14.6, 14.4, 13.6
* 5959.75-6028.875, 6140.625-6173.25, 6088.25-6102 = 1.6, 14.8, 12.9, 14.4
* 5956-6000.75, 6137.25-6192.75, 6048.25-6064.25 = 3.0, 14.7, 12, 14.6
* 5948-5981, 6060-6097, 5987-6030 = -3.3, 14.6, 14.8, 12.4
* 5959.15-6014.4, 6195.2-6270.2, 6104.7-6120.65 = -0.9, 14.8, 15.1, 13.7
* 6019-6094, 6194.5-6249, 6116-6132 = -1.0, 13.1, 14.2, 13.9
